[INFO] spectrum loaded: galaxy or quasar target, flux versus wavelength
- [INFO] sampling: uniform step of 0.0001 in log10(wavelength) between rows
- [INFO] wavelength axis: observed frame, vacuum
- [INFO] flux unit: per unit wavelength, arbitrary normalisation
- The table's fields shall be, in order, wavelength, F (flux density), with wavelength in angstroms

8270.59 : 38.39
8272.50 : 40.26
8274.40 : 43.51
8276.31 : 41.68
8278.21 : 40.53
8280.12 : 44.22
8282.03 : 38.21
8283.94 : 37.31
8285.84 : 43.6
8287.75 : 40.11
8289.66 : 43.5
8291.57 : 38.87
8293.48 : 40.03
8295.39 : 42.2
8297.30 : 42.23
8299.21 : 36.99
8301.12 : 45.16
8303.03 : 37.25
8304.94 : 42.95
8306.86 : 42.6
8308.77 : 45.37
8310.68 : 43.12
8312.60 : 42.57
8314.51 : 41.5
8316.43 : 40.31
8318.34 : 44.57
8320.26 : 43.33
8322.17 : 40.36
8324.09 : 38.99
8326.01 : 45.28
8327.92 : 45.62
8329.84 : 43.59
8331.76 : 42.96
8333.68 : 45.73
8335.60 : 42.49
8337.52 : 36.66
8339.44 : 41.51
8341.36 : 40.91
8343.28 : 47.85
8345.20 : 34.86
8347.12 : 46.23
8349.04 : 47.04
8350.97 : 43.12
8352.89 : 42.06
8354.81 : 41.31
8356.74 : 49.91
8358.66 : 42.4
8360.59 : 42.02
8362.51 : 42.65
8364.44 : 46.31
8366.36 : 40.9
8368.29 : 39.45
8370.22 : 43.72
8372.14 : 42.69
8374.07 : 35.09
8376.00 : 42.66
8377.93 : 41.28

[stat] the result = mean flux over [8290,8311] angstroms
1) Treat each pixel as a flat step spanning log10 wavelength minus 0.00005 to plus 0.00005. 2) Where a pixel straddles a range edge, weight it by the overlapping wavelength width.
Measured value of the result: 41.5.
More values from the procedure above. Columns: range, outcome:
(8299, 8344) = 42.5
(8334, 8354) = 42.4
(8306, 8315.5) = 43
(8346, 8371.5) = 43.6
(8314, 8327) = 42.1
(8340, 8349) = 42.9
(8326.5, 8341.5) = 42.6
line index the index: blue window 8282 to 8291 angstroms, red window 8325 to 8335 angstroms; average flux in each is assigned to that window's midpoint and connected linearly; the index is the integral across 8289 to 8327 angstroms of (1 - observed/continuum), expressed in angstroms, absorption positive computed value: 0.7 angstroms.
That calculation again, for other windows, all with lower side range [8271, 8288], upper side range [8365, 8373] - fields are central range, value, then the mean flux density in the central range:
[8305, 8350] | -1.4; 42.8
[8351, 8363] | -0.5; 43.4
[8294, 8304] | 0.1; 40.8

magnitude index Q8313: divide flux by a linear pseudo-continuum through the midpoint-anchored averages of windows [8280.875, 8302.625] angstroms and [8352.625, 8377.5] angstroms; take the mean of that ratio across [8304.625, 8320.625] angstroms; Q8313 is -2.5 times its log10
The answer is -0.044 mag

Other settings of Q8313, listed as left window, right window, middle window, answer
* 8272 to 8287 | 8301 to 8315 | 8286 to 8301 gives 0.02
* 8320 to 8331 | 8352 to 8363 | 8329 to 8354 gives 0.01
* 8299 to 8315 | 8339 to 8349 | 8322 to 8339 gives 0.00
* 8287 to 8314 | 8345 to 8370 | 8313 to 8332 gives -0.01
